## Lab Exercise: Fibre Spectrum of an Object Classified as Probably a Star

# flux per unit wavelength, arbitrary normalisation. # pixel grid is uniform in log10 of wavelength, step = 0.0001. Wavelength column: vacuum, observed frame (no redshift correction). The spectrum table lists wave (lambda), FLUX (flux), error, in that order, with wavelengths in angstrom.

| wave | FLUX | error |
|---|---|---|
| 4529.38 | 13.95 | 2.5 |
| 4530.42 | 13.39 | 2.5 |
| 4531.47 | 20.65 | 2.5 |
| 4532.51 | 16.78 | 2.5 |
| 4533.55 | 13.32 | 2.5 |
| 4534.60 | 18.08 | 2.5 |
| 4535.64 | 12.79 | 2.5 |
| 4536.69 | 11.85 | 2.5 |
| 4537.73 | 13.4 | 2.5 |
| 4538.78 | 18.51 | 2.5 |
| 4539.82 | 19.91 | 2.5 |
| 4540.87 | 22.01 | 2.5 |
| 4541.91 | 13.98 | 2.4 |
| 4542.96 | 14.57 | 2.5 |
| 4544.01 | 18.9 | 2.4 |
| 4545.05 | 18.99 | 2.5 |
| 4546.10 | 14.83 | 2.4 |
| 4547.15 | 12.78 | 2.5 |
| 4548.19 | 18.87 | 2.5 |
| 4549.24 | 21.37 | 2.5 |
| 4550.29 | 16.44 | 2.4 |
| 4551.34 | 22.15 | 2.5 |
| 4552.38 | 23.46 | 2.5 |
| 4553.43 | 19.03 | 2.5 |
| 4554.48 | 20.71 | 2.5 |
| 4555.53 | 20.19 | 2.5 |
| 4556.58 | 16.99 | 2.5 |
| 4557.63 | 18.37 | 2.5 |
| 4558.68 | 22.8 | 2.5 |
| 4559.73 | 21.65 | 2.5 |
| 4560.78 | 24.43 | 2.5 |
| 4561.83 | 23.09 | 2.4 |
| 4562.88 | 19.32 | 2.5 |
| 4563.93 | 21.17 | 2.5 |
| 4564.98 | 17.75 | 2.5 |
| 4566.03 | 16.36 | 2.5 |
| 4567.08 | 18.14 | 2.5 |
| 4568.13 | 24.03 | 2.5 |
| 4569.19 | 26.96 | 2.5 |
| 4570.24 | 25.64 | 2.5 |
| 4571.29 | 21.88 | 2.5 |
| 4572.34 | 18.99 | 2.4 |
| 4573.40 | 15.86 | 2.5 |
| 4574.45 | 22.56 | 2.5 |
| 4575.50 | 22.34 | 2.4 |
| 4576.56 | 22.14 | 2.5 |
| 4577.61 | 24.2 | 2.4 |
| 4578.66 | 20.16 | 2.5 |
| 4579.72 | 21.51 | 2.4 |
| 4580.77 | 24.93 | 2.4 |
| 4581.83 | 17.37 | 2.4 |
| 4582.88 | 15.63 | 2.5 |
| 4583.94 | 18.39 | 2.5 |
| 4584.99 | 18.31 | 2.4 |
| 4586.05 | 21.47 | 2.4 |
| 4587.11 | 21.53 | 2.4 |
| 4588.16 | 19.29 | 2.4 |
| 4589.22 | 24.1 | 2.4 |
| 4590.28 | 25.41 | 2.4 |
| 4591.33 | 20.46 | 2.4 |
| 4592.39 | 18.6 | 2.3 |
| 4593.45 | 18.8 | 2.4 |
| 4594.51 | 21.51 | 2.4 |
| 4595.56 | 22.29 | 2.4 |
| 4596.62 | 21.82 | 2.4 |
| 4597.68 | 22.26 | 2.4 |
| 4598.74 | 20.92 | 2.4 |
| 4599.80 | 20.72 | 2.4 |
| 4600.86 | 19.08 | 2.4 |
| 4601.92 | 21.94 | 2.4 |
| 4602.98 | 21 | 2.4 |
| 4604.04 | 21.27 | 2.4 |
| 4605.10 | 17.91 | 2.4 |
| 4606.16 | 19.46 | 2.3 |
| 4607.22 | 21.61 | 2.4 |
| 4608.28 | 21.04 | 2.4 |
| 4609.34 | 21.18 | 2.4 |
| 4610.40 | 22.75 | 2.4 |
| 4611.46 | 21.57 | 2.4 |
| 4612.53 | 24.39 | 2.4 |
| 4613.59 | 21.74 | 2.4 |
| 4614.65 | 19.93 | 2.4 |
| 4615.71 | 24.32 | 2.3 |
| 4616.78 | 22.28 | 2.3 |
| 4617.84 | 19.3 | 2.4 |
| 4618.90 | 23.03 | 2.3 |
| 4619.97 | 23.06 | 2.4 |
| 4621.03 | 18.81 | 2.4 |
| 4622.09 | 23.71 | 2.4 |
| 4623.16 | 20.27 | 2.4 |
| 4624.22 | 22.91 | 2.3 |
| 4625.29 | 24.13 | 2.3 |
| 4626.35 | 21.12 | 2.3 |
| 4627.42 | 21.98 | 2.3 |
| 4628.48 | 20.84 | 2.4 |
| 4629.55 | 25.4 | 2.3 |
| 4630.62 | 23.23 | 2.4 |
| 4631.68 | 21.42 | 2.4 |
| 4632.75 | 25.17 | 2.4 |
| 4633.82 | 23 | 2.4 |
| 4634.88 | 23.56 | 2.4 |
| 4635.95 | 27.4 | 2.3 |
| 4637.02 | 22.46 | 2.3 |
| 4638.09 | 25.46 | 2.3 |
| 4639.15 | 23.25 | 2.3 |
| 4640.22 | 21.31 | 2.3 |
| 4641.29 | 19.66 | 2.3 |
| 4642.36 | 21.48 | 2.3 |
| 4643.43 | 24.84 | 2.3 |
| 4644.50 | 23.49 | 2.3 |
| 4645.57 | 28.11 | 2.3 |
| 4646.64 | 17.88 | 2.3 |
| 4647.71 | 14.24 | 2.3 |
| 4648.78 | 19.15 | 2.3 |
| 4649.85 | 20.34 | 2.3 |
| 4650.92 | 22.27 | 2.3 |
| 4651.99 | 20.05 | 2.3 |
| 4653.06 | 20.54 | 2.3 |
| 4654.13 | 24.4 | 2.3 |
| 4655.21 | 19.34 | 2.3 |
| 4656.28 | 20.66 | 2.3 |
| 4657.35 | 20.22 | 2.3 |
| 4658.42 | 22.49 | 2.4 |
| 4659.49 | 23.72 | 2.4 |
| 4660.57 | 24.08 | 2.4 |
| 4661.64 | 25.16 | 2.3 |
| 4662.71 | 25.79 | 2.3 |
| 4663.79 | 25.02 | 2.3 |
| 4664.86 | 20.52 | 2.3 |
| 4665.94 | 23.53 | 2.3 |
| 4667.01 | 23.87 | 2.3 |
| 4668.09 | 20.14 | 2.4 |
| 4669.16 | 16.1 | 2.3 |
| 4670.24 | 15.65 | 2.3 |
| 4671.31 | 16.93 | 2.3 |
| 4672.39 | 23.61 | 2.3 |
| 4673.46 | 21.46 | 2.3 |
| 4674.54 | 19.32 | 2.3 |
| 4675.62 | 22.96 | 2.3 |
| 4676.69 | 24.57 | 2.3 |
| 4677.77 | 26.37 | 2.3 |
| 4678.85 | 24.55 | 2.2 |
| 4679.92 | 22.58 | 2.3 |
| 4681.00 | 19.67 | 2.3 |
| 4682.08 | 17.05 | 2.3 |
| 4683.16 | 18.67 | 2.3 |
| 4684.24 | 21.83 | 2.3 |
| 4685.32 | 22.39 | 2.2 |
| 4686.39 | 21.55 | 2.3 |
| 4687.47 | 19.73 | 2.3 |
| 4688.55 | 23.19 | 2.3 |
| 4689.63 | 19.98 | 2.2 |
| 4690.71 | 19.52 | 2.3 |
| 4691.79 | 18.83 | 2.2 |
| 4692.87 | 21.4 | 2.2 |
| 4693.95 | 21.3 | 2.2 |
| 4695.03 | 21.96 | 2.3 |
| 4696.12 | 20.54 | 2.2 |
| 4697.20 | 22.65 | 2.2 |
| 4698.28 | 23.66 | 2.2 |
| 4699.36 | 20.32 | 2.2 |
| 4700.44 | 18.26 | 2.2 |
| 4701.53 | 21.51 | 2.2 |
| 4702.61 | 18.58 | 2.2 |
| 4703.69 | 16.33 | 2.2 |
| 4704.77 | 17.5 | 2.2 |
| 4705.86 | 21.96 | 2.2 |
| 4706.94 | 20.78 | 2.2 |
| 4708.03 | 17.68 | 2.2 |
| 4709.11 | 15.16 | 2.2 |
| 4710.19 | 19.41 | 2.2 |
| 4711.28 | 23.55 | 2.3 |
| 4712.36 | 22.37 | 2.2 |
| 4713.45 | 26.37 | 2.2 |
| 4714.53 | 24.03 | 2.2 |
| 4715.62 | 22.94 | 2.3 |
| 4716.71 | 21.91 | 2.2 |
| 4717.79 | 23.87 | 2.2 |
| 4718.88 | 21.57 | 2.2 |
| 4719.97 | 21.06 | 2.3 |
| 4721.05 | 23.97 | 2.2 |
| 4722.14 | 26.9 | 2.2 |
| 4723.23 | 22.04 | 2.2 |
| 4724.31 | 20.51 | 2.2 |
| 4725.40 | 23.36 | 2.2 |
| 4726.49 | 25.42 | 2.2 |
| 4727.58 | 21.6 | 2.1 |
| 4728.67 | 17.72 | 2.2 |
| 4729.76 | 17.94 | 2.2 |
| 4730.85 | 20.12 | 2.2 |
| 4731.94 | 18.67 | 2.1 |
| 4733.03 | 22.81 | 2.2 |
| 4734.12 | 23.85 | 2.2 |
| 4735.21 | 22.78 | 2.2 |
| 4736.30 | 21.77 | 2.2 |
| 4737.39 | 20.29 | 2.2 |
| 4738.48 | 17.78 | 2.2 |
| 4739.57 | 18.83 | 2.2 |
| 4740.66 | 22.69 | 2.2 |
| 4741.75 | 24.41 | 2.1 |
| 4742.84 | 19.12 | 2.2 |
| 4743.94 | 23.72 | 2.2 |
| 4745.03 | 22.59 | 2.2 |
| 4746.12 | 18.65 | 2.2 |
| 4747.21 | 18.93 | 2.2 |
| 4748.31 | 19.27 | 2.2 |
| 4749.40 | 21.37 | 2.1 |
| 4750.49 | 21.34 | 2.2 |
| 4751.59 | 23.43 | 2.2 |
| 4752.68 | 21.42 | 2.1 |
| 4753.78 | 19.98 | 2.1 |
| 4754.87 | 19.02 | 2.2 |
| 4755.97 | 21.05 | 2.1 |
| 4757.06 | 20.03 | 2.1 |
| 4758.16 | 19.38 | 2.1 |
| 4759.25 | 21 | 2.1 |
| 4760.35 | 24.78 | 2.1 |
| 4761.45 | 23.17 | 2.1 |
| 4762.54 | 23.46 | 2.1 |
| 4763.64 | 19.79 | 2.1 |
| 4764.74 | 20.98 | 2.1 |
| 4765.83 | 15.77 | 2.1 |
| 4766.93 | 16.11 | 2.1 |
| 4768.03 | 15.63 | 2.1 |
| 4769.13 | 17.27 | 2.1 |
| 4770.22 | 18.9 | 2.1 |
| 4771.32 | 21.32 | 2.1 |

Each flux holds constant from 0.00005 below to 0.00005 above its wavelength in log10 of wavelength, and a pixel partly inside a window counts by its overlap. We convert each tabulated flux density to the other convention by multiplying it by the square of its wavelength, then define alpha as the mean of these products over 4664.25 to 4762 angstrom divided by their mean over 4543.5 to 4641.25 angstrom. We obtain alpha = 1.05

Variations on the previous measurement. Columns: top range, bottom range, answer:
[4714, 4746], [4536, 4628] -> 1.13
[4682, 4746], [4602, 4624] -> 1.03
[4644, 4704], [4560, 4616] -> 1.04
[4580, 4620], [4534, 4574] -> 1.12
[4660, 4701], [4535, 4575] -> 1.18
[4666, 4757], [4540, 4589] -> 1.12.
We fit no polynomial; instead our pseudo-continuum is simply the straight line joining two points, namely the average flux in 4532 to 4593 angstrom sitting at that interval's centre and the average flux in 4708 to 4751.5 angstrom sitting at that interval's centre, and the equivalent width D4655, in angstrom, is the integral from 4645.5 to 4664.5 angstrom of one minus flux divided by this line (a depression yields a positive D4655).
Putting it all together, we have -0.96 angstrom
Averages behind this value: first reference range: 19.6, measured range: 21.7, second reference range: 21.5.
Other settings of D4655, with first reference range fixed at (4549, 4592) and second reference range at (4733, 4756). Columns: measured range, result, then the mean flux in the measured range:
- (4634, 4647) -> -1.45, 23.3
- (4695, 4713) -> 0.81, 20.1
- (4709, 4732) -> -1.04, 22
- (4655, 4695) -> -0.87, 21.5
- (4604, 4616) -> -0.26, 21.4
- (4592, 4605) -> 0.09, 20.8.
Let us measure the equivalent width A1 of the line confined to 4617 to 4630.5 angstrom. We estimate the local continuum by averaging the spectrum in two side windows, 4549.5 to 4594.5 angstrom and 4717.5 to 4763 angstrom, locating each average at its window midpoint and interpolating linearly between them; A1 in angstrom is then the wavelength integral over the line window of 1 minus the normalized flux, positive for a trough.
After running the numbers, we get -0.71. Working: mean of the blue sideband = 20.8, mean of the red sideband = 21.5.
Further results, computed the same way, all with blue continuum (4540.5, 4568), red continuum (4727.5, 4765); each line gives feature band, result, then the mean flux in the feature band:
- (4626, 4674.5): -4.6 angstrom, 22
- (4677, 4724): -1.7 angstrom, 21.3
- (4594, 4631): -3.6 angstrom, 21.7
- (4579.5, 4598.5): -1.2 angstrom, 20.8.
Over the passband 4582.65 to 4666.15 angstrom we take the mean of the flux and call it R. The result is 21.8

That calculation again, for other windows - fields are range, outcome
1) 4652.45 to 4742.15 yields 21.4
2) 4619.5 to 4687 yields 22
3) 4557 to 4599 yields 21.1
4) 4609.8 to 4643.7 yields 22.6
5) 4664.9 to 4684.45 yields 21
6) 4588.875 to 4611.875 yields 21.1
